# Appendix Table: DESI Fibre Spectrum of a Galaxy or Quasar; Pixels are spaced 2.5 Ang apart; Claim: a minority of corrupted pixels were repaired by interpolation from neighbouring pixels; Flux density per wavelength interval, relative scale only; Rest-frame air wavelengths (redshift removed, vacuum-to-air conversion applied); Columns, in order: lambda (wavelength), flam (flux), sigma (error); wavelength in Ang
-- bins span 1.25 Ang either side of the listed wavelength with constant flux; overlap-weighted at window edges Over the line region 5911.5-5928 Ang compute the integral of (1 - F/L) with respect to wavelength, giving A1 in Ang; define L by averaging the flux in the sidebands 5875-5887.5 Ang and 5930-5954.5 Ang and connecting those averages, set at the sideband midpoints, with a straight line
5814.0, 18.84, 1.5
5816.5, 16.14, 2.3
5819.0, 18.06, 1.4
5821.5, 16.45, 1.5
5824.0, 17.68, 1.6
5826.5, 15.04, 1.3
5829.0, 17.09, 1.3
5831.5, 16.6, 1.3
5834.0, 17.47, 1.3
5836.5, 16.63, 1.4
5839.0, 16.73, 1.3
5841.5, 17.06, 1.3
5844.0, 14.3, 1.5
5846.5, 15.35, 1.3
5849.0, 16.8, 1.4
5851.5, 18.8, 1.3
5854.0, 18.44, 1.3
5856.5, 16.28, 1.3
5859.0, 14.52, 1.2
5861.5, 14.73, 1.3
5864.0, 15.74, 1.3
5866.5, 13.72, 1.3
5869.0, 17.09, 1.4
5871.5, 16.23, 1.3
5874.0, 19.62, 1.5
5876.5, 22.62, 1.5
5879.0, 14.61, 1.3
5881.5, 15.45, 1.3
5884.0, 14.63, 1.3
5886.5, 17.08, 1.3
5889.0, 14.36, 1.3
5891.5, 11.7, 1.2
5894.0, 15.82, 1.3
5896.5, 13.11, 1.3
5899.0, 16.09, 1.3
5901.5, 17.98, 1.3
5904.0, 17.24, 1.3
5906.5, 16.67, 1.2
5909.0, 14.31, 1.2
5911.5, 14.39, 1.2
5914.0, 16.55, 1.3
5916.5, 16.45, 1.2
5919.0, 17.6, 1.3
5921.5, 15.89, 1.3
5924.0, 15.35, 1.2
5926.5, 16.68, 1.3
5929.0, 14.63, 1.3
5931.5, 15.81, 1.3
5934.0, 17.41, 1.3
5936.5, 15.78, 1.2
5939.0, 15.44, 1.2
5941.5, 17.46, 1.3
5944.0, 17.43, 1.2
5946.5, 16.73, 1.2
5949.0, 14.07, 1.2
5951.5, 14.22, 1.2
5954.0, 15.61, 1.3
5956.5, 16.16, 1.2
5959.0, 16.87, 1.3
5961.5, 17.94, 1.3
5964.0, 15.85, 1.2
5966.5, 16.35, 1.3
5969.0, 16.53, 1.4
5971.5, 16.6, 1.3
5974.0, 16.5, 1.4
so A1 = 0.10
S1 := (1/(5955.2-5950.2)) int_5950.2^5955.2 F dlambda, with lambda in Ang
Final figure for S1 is 14.9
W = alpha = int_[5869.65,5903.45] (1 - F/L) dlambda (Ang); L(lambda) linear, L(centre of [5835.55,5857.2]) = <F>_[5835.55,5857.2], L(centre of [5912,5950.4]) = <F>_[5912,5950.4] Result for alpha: 0.7 Ang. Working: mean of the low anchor 16.7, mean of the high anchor 16.2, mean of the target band 16.1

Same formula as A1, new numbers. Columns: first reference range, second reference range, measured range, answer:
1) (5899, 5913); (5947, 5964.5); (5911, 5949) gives -0.5 Ang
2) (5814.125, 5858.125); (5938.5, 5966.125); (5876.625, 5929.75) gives 2.4 Ang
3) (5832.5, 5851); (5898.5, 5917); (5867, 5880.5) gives -1.2 Ang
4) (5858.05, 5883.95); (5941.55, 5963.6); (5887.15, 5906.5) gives 1.2 Ang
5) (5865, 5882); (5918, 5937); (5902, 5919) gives 0.3 Ang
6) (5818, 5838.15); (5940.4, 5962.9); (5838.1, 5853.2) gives 0.2 Ang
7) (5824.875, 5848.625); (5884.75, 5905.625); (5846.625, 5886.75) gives -1.9 Ang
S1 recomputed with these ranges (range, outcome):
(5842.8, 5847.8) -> 14.9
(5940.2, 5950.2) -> 16.4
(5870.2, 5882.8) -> 17.7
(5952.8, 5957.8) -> 15.9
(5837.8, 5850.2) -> 16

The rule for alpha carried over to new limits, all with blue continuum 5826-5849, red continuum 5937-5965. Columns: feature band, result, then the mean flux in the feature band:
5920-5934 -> 0.28 Ang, 15.9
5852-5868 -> 0.53 Ang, 15.7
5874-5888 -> -0.71 Ang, 17.1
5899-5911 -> -0.11 Ang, 16.4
